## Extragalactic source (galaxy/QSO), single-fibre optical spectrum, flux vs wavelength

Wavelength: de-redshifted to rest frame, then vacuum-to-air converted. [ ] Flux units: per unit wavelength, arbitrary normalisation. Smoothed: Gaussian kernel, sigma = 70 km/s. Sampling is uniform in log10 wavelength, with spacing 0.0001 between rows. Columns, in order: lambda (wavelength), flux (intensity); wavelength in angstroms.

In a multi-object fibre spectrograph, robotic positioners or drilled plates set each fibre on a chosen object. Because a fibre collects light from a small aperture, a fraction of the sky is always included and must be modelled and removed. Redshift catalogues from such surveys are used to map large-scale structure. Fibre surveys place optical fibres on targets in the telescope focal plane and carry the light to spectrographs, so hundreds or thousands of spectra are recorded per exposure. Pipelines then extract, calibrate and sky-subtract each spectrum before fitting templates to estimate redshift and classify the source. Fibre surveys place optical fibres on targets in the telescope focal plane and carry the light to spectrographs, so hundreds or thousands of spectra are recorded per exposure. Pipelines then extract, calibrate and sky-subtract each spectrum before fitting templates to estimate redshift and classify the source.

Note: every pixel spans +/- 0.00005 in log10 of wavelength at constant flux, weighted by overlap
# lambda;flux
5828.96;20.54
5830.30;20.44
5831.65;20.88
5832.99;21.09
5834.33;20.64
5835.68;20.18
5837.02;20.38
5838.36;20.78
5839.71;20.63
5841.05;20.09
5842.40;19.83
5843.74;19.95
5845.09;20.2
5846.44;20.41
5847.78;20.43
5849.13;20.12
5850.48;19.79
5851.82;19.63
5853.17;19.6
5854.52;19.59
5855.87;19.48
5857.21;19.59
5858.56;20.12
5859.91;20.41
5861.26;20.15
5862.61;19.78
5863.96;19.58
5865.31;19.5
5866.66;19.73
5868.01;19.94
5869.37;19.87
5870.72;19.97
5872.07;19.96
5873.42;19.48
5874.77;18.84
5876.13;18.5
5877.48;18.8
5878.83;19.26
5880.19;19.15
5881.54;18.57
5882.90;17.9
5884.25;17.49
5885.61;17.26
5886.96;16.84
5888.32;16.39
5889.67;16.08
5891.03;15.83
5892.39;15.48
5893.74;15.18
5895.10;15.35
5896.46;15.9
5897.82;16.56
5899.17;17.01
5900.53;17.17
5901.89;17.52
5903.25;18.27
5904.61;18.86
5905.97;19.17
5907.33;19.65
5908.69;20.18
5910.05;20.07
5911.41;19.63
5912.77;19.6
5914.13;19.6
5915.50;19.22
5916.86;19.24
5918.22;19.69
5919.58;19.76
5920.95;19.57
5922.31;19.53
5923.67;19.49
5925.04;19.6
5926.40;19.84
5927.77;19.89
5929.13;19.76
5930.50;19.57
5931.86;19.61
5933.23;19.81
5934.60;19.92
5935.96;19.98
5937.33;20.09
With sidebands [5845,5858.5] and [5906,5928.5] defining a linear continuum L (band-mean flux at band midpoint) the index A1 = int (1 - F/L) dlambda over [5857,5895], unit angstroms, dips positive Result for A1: 2.5 angstroms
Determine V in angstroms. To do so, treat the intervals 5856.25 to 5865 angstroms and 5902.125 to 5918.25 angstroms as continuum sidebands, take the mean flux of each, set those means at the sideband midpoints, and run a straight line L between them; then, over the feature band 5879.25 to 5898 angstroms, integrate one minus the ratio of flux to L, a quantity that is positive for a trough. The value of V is 2.73 angstroms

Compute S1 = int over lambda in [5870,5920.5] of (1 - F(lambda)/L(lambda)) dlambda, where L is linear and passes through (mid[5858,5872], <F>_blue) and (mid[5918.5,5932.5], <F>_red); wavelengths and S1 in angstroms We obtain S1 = 4.0 angstroms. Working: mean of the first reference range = 19.9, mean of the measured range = 18.2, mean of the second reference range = 19.7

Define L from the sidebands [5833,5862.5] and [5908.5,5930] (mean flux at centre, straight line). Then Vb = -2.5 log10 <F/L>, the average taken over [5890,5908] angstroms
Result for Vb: 0.16 mag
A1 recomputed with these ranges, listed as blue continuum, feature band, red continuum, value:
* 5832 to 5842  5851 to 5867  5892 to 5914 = -0.1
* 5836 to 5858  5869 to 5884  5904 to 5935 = 0.6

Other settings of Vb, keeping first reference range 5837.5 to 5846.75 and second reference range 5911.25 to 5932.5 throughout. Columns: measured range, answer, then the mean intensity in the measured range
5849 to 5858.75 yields 0.02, 19.7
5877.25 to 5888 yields 0.11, 18.1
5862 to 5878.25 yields 0.03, 19.5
